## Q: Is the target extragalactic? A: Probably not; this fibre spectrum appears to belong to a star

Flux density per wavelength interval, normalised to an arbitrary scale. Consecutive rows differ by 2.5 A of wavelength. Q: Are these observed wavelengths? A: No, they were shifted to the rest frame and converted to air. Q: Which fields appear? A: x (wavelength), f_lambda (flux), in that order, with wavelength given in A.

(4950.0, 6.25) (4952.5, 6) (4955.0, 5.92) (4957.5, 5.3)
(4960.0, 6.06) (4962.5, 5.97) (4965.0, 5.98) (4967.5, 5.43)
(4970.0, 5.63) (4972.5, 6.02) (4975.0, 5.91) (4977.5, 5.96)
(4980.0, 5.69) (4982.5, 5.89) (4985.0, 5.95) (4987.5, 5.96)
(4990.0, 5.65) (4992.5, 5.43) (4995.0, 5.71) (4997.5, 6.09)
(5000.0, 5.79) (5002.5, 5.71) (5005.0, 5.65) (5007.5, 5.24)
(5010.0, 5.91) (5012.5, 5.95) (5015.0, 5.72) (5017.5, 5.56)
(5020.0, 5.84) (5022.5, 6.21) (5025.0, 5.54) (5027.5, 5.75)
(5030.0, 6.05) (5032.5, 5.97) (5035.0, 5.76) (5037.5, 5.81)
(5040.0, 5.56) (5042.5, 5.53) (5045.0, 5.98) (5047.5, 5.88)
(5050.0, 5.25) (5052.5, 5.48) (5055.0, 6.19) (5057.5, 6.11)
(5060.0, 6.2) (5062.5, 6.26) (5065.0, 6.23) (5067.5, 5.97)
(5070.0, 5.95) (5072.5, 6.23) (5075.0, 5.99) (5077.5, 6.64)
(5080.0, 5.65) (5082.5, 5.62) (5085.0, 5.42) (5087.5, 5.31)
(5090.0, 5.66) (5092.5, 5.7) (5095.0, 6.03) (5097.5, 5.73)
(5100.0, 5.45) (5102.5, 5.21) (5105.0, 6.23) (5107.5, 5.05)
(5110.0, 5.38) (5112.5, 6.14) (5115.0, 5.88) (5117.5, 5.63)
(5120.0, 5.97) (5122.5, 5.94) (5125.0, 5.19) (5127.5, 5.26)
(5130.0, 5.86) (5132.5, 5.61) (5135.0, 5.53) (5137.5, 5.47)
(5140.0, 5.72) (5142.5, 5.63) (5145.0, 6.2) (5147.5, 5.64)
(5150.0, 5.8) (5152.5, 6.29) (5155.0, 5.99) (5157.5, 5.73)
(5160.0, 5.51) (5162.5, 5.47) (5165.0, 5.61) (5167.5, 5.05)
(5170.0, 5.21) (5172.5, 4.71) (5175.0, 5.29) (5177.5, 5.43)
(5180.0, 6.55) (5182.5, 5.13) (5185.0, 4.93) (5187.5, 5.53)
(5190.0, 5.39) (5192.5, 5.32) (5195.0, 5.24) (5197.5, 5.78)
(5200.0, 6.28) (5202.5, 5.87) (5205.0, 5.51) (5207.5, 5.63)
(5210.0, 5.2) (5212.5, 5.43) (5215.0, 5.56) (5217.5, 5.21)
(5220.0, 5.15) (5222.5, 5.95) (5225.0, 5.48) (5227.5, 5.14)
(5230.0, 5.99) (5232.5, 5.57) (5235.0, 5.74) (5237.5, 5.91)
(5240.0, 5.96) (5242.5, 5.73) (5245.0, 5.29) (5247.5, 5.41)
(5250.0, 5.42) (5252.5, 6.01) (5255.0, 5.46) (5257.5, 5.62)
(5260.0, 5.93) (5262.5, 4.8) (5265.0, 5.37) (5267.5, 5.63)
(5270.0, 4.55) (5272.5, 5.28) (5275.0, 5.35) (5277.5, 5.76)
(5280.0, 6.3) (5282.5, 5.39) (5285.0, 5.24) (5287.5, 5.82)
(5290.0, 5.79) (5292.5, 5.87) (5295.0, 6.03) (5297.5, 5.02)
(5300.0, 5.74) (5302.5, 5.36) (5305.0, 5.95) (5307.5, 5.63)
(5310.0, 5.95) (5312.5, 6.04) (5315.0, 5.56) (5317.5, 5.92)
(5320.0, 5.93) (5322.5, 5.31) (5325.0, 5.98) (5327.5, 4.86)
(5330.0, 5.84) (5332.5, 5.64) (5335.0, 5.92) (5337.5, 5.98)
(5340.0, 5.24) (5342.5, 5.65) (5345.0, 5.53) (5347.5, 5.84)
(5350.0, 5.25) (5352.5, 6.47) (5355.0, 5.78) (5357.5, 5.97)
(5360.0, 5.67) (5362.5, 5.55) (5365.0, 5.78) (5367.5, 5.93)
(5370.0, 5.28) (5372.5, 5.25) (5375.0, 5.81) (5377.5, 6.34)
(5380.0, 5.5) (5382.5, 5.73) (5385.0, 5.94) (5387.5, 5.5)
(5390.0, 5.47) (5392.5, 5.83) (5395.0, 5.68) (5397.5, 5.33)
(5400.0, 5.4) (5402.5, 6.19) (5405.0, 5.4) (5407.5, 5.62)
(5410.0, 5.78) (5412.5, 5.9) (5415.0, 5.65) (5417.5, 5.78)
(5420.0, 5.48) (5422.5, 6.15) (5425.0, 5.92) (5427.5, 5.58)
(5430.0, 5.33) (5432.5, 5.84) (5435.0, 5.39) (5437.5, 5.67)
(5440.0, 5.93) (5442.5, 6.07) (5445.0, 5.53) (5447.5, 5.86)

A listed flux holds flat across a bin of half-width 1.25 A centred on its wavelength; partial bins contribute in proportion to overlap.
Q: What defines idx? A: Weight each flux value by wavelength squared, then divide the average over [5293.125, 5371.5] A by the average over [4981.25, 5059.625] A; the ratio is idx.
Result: 1.11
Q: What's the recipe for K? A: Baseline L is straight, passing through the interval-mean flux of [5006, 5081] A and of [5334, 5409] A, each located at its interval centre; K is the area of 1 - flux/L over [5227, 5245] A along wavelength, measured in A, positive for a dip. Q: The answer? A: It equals 0.2 A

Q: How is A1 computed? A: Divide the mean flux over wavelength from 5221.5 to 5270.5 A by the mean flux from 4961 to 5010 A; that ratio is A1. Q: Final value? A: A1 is 0.96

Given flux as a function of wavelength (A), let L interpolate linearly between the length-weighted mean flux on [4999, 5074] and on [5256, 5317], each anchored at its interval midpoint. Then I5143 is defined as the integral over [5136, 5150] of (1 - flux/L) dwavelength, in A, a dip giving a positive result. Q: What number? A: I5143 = 0.0 A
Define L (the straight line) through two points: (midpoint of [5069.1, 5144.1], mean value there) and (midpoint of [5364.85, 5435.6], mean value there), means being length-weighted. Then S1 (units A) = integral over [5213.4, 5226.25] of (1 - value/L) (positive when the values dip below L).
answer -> 0.5 A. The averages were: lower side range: 5.7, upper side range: 5.68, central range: 5.47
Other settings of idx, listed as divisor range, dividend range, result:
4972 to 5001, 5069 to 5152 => 1.03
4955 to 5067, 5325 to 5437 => 1.13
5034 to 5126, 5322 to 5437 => 1.10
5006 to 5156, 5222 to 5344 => 1.05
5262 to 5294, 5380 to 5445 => 1.09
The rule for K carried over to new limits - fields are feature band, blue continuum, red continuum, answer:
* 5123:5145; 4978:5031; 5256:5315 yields 0.4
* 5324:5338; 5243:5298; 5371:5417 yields -0.2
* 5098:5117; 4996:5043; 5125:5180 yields 0.1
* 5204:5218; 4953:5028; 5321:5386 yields 0.7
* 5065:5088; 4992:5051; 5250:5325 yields -0.7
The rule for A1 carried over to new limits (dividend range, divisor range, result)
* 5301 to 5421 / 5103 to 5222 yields 1.02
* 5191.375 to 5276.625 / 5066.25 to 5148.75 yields 0.97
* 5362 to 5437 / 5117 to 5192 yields 1.02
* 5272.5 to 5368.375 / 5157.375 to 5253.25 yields 1.03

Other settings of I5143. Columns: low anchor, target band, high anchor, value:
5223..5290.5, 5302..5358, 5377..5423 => -0.92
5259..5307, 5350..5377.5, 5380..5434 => -0.59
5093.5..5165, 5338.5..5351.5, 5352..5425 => 0.43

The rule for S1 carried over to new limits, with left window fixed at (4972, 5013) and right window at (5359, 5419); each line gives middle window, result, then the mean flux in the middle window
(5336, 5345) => 0.1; 5.62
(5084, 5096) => 0.3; 5.62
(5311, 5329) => 0.1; 5.66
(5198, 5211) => 0.0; 5.71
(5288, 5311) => 0.0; 5.71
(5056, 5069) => -0.9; 6.15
